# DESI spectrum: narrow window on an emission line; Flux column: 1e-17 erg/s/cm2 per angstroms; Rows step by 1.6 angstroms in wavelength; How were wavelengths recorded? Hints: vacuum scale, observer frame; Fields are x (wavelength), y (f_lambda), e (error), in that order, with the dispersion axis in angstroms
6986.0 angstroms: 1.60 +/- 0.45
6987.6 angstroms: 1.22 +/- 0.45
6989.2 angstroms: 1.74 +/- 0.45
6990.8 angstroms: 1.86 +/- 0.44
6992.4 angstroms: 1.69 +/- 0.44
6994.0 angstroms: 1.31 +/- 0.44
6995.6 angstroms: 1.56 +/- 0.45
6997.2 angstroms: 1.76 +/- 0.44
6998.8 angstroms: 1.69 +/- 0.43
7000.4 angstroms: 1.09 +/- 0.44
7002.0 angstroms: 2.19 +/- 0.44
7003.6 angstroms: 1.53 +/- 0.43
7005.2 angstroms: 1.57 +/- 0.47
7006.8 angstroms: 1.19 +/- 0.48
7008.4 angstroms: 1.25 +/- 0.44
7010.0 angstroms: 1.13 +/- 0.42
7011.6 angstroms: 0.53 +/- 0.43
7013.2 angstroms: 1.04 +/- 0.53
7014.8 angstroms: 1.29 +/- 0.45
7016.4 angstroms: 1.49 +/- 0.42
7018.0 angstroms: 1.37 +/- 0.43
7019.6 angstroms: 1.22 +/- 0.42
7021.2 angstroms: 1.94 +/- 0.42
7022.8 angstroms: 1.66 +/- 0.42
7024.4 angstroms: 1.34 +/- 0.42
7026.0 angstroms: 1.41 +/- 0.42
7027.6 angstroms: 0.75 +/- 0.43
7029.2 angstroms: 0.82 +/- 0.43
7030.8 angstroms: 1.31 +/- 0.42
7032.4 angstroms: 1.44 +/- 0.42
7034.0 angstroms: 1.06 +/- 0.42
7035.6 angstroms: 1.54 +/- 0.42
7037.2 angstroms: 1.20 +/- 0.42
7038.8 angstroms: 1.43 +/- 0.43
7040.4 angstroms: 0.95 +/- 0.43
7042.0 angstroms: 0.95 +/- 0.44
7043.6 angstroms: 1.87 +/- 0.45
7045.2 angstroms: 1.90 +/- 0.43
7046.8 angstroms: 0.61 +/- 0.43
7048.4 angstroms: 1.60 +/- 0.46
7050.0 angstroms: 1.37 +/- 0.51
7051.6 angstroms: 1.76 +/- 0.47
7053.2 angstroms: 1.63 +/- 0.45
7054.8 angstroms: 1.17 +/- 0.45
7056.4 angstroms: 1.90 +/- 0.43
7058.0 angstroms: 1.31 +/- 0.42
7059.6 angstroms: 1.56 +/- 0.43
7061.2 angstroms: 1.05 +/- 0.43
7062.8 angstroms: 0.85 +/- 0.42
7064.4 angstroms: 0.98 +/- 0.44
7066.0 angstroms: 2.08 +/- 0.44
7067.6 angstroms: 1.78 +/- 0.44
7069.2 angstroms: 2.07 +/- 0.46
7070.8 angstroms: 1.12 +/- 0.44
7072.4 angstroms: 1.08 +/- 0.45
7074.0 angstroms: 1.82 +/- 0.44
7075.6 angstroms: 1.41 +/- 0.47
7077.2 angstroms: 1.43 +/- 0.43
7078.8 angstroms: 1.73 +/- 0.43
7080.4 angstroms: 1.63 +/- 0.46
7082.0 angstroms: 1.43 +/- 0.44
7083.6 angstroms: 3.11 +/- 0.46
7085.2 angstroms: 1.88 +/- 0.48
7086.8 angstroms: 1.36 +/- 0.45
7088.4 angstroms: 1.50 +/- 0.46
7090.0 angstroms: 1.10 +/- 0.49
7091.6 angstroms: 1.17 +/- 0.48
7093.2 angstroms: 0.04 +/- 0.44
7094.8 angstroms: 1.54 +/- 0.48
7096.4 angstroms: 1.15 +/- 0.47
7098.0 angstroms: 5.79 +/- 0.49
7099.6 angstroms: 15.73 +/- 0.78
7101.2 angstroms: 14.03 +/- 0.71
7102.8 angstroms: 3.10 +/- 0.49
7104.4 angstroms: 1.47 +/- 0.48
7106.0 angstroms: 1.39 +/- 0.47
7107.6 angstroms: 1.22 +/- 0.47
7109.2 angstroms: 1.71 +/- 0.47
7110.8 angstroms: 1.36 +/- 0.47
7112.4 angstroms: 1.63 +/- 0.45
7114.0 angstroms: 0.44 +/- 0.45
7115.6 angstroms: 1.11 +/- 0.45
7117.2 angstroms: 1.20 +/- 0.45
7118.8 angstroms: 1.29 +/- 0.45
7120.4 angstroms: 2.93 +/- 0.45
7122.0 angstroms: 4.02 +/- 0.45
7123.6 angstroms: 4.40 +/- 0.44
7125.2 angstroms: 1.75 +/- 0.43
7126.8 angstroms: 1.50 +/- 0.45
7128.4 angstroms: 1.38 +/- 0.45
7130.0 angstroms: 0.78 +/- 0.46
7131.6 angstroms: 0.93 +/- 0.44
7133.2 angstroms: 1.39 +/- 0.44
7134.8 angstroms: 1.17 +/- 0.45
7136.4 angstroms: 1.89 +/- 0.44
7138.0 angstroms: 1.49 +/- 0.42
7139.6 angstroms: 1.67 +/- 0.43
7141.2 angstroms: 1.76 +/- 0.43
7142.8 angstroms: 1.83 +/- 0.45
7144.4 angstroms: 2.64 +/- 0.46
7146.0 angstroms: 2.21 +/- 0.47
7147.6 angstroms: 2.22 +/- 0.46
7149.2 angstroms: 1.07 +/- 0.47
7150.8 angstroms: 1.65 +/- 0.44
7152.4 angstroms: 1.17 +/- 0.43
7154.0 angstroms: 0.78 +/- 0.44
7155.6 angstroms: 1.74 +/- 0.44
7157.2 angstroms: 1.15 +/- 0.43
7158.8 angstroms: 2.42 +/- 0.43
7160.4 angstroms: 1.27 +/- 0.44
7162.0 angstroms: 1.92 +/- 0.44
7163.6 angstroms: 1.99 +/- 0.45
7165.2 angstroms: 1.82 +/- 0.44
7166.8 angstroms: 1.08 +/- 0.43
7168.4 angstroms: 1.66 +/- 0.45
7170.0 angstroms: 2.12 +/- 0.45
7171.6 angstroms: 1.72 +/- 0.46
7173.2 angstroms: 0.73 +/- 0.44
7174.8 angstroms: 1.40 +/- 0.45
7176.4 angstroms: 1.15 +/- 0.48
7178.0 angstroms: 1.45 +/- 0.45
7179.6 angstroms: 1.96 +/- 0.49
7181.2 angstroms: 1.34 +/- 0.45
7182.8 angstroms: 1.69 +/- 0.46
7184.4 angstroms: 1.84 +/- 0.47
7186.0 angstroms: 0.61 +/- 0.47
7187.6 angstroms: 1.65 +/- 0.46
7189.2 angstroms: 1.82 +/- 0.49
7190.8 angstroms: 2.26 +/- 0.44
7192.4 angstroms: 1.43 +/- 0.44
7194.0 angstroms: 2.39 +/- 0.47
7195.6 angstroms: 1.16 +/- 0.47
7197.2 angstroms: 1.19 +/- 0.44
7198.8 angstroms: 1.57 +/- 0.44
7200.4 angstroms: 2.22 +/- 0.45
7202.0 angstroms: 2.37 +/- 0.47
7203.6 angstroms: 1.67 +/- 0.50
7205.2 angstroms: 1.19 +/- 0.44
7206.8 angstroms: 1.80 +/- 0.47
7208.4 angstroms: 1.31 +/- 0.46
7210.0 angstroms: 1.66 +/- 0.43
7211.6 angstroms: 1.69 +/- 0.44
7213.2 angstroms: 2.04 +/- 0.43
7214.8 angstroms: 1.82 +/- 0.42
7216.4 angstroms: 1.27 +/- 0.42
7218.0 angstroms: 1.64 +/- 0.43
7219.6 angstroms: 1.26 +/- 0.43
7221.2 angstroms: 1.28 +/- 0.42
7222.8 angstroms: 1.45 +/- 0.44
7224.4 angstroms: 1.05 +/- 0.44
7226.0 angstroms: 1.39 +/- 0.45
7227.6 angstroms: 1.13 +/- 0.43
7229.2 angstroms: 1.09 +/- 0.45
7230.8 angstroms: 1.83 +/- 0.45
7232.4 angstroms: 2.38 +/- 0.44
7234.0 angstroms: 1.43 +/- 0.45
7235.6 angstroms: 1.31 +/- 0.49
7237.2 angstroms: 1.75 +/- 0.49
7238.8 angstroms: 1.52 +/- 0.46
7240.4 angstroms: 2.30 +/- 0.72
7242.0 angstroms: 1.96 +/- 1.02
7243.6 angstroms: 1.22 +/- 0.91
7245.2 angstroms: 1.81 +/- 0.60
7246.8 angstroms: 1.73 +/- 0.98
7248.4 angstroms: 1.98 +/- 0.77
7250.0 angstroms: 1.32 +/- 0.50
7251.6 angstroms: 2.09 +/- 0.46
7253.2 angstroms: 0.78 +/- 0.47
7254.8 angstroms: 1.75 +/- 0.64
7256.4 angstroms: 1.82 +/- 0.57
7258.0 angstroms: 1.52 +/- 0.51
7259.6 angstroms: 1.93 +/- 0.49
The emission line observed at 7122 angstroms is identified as [N II]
